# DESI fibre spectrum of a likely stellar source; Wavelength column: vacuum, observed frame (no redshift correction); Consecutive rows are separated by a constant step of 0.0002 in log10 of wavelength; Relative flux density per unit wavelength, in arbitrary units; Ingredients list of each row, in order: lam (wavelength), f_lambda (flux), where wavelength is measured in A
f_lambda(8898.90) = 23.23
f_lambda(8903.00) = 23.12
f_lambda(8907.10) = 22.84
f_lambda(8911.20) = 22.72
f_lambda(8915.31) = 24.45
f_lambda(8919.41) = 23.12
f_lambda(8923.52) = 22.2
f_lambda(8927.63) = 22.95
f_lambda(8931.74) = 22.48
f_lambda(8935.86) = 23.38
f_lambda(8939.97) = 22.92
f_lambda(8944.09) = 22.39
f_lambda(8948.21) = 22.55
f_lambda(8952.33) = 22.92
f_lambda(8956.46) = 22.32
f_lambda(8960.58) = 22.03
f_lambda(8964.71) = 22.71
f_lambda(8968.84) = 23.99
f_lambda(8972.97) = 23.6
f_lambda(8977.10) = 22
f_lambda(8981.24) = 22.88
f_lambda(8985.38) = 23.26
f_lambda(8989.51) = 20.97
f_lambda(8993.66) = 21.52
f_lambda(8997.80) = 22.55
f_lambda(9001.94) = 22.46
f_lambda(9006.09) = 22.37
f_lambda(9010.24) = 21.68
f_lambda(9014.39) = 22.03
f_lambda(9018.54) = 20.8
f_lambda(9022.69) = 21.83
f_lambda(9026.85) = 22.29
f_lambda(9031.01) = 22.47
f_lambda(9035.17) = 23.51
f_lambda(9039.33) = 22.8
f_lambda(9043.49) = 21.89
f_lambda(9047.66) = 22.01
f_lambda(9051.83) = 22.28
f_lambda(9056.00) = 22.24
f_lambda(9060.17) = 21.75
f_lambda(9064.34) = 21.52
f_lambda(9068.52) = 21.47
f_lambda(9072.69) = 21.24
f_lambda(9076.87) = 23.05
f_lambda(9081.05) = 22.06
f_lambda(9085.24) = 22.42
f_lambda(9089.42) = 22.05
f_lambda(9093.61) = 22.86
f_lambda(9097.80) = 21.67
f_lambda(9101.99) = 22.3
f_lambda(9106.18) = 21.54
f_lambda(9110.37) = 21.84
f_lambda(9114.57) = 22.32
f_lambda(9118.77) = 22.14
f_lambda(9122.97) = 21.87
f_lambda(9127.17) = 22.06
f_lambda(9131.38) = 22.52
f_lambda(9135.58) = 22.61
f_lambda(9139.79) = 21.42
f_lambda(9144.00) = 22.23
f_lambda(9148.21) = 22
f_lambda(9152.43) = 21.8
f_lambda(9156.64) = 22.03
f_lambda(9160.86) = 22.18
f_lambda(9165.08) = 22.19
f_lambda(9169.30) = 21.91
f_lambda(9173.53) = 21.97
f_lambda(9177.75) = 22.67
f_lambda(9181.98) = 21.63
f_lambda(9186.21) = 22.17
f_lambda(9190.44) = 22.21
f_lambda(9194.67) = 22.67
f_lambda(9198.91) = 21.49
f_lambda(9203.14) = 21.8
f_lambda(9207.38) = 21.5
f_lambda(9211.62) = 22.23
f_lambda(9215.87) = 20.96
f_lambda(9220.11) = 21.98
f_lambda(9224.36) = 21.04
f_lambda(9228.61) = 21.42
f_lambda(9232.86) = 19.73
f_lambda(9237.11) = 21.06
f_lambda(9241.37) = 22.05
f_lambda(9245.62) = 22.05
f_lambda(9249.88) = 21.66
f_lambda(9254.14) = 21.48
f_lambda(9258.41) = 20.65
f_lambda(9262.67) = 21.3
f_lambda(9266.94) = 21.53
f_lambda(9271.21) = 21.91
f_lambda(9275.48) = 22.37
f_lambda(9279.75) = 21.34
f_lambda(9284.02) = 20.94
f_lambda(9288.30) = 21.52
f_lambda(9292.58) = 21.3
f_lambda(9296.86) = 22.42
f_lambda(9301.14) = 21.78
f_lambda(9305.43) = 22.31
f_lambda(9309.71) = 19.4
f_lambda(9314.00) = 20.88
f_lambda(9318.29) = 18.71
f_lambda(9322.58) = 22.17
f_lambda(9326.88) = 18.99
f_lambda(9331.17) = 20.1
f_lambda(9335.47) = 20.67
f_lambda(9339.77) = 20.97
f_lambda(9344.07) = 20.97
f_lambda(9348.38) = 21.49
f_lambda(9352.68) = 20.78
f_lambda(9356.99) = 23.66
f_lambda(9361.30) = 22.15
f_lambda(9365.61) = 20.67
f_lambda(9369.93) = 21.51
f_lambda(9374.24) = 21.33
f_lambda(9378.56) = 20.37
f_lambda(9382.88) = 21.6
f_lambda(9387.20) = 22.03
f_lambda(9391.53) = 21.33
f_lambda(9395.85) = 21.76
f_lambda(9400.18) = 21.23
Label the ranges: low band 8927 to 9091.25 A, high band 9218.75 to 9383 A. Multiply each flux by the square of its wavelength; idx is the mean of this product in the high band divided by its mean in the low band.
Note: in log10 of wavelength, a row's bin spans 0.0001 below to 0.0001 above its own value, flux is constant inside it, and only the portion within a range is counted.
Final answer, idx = 1.0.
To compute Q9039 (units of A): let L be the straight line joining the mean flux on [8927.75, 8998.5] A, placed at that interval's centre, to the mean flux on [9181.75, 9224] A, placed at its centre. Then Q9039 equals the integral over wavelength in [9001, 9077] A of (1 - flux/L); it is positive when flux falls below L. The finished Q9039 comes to 1.08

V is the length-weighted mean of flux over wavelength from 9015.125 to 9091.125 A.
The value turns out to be 22.1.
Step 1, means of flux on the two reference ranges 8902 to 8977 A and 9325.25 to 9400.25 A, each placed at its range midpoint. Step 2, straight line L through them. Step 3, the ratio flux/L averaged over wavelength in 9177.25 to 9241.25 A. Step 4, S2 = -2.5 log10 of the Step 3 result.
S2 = 0.01 mag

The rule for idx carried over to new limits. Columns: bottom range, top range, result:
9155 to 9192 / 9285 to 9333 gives 0.97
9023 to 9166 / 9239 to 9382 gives 1.01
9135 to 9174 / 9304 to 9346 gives 0.97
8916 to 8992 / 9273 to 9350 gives 1.00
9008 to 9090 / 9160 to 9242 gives 1.02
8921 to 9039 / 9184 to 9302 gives 1.02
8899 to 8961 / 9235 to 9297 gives 1.01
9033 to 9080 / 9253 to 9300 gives 1.02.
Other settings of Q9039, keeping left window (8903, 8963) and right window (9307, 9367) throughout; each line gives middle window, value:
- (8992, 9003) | 0.2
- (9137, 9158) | -0.1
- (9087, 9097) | -0.1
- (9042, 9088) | 0.4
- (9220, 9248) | 0.1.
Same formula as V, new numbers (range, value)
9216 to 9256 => 21.4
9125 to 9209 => 22.1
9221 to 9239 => 20.9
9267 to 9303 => 21.7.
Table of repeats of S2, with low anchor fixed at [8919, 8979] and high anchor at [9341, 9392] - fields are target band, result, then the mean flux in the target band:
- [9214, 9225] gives 0.03 mag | 21.4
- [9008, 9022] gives 0.05 mag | 21.6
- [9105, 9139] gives 0.01 mag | 22.1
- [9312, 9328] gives 0.07 mag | 20.3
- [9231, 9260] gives 0.03 mag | 21.3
